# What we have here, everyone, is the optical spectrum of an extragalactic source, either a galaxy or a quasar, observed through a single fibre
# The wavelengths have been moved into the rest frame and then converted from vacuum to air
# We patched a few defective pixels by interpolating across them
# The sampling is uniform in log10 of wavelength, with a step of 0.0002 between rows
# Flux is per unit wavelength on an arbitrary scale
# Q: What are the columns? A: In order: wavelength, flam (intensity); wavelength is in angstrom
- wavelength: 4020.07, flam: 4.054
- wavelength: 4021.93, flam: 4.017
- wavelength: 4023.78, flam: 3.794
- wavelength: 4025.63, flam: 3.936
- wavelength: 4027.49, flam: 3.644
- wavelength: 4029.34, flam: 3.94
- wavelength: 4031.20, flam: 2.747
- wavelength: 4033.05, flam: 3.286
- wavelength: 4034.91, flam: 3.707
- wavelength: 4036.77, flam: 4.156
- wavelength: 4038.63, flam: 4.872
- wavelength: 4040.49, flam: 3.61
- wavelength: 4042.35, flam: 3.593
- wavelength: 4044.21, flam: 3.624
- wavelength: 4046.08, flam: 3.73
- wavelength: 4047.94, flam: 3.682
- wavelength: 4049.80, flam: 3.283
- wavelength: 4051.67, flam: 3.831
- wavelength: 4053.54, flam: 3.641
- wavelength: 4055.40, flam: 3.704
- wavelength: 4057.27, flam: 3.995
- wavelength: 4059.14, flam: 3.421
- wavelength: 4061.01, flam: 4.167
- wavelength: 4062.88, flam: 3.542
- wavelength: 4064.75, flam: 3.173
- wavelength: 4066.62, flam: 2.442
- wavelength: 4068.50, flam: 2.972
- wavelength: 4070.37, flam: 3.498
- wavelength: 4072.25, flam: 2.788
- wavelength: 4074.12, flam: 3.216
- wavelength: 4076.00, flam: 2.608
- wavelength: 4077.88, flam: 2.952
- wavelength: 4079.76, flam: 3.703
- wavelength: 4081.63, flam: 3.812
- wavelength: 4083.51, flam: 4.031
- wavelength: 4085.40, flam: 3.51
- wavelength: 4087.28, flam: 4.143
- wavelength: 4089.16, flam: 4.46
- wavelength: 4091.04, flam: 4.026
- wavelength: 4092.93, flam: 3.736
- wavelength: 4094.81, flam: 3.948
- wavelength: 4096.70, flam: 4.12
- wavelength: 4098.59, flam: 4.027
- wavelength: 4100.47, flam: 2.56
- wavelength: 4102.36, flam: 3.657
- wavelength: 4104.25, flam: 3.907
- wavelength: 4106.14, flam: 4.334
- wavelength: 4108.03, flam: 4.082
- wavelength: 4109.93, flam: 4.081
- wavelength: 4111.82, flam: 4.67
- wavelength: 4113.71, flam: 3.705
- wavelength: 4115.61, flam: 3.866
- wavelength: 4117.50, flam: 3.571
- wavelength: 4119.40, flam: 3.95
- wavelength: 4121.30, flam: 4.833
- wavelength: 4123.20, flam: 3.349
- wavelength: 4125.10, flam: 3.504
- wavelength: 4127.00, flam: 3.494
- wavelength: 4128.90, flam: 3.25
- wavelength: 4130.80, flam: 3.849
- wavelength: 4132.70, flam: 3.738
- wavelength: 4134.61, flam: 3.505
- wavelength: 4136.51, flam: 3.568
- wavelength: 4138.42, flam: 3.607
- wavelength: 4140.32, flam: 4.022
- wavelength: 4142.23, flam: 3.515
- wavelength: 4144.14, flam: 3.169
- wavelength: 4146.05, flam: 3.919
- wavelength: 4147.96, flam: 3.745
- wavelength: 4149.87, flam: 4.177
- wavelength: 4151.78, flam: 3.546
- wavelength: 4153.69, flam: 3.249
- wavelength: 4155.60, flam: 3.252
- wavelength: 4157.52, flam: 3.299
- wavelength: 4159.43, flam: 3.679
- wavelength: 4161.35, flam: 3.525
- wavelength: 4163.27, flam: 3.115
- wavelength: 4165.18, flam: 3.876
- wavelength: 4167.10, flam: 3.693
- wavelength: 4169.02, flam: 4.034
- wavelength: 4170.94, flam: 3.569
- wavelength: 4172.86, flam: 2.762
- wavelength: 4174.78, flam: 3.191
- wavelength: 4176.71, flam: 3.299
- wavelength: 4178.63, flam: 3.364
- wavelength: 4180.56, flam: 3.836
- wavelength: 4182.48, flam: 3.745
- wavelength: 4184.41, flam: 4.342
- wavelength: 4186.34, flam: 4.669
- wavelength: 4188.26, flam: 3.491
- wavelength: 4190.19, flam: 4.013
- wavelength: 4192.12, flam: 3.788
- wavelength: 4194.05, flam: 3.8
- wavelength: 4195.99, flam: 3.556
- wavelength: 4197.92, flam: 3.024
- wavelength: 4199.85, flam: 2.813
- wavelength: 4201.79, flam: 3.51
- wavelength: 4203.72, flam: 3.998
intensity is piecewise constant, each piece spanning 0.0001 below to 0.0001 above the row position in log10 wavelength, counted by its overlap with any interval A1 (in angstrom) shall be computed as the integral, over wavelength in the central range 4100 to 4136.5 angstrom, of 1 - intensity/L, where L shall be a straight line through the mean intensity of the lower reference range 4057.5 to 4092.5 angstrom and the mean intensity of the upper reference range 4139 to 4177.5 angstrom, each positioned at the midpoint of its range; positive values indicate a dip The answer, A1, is -2.96 angstrom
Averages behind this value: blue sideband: 3.48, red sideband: 3.53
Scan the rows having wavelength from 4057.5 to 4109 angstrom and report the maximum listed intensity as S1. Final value 4.46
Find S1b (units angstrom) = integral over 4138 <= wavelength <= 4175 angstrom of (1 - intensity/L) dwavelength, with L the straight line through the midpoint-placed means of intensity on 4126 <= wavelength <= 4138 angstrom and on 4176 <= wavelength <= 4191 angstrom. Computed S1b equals 1.49 angstrom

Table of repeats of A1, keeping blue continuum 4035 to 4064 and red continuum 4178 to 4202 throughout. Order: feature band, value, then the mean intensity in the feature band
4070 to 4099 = 0.8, 3.66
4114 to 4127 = -0.3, 3.81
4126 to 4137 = 0.5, 3.57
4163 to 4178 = 1.0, 3.46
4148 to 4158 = 0.5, 3.54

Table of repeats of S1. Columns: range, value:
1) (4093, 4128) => 4.833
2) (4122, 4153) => 4.177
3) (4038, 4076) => 4.872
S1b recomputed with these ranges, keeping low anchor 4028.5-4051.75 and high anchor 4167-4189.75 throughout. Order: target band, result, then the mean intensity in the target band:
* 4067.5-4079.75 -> 2.1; 3.05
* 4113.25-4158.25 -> 0.3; 3.65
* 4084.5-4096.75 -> -1.0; 3.99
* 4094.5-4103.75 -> 0.1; 3.65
